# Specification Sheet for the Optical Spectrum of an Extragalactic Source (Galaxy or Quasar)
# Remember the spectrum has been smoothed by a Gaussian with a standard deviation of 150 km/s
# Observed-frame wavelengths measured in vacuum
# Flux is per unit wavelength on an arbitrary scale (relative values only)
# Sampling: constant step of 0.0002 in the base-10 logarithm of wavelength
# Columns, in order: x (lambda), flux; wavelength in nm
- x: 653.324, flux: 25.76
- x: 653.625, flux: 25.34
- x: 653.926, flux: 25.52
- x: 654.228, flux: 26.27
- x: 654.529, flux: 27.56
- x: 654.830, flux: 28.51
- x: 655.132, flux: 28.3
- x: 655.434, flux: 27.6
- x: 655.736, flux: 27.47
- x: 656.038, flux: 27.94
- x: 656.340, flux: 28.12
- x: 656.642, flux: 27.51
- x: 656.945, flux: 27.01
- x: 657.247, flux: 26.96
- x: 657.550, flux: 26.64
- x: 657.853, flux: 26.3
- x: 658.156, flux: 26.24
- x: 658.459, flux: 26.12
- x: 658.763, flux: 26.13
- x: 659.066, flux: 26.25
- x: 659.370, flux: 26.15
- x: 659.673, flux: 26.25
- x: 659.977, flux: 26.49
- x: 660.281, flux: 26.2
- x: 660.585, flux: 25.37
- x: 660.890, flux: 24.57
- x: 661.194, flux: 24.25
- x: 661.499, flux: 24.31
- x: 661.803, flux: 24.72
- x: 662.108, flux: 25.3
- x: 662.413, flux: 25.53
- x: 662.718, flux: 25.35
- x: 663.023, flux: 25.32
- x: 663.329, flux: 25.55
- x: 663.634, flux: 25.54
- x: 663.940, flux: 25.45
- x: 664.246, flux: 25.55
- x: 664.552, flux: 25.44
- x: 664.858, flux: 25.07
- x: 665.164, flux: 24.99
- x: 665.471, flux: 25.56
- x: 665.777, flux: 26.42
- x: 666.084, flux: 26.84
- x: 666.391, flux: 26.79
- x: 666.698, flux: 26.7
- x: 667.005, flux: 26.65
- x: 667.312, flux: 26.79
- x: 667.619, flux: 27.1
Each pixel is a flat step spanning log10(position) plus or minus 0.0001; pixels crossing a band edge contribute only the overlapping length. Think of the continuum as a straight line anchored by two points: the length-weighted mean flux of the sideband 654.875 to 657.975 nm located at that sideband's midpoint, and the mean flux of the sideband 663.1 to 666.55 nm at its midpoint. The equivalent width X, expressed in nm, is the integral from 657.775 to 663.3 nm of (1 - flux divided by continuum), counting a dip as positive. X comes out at 0.21 nm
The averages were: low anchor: 27.4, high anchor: 25.7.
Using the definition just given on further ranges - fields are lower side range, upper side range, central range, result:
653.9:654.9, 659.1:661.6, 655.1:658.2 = -0.097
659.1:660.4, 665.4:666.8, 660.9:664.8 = 0.181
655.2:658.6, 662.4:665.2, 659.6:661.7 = 0.071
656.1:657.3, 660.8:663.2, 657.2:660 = 0.026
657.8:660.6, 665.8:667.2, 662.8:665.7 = 0.124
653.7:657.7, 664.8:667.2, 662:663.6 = 0.067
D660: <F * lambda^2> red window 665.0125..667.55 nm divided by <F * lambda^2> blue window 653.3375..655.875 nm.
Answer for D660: 1.01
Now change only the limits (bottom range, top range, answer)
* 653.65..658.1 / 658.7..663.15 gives 0.95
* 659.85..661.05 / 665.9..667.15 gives 1.06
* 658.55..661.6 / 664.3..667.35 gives 1.04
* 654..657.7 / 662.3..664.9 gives 0.95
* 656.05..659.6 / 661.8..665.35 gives 0.97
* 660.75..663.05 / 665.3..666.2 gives 1.06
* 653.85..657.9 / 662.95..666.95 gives 0.97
